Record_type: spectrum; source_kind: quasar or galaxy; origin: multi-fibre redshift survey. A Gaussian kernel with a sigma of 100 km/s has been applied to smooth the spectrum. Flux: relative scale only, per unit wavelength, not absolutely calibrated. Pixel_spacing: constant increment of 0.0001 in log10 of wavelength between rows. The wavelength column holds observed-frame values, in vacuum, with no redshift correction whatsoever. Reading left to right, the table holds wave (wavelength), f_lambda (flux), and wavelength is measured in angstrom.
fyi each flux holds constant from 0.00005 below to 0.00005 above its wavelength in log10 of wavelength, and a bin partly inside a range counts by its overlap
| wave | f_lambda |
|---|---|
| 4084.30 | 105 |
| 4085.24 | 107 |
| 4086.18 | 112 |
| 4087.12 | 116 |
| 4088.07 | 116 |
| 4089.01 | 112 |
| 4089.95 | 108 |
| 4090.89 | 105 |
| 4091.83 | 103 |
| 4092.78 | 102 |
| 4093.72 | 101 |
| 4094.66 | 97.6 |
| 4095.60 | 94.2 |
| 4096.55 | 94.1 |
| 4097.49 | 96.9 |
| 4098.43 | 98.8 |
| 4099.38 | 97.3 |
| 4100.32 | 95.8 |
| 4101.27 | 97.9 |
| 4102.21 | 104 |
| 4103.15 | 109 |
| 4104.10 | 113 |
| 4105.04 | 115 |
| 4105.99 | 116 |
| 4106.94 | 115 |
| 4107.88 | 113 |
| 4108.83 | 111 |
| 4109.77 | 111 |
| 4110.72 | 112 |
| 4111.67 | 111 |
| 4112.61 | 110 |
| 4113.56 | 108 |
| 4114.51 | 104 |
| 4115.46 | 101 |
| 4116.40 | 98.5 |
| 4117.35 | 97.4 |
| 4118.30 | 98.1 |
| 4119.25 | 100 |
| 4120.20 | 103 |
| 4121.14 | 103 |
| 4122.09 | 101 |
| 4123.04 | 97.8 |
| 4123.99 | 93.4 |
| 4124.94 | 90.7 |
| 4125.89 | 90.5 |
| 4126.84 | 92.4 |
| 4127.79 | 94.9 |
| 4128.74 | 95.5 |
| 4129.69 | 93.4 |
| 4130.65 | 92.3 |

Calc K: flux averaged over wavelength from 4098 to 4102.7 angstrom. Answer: 98.8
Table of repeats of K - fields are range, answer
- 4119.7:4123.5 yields 101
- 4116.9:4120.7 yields 99.8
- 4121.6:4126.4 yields 94.6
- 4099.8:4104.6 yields 104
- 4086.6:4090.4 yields 113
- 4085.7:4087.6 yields 114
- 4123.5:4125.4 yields 92.1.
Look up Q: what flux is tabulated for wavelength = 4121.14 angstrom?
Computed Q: 103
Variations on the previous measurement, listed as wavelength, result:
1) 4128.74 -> 95.5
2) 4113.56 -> 108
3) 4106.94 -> 115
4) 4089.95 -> 108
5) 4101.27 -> 97.9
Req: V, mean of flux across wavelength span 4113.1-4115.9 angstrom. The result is 104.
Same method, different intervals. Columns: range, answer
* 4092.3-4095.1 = 100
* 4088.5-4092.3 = 107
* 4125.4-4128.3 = 92.7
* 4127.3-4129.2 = 95.2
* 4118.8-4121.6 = 102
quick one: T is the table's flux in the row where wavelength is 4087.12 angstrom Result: 116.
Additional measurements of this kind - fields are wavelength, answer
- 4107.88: 113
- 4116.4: 98.5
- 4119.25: 100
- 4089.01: 112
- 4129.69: 93.4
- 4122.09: 101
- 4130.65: 92.3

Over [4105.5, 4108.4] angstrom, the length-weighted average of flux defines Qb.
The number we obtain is 114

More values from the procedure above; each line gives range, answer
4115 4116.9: 100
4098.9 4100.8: 96.2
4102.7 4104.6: 111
